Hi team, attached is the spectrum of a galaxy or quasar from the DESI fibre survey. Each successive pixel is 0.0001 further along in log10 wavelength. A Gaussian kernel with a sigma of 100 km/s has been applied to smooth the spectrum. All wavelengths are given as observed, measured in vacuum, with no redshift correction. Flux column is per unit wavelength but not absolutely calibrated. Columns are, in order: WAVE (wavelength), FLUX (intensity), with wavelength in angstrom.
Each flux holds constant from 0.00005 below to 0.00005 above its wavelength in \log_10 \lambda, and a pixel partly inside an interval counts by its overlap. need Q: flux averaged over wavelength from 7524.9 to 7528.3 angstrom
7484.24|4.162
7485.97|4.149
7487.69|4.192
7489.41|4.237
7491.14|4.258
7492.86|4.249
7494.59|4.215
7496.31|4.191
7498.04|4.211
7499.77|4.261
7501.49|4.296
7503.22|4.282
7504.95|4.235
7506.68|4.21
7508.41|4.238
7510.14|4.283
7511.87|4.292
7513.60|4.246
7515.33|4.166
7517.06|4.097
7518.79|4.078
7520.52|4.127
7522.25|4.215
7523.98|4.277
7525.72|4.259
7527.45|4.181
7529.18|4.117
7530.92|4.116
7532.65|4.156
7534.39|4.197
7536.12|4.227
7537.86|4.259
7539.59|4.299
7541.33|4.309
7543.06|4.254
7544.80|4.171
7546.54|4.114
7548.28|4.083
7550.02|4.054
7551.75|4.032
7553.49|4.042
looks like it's 4.22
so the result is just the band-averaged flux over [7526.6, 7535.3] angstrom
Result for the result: 4.15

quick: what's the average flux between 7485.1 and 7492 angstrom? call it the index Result 4.21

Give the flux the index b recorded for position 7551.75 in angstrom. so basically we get 4.032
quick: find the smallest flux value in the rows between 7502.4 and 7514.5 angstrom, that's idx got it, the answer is 4.21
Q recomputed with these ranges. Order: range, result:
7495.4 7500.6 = 4.22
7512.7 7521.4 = 4.15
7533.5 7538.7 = 4.22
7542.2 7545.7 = 4.2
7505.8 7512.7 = 4.25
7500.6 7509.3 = 4.25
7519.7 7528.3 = 4.21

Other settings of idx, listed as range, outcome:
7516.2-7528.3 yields 4.078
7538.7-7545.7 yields 4.171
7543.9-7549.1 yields 4.083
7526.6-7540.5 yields 4.116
